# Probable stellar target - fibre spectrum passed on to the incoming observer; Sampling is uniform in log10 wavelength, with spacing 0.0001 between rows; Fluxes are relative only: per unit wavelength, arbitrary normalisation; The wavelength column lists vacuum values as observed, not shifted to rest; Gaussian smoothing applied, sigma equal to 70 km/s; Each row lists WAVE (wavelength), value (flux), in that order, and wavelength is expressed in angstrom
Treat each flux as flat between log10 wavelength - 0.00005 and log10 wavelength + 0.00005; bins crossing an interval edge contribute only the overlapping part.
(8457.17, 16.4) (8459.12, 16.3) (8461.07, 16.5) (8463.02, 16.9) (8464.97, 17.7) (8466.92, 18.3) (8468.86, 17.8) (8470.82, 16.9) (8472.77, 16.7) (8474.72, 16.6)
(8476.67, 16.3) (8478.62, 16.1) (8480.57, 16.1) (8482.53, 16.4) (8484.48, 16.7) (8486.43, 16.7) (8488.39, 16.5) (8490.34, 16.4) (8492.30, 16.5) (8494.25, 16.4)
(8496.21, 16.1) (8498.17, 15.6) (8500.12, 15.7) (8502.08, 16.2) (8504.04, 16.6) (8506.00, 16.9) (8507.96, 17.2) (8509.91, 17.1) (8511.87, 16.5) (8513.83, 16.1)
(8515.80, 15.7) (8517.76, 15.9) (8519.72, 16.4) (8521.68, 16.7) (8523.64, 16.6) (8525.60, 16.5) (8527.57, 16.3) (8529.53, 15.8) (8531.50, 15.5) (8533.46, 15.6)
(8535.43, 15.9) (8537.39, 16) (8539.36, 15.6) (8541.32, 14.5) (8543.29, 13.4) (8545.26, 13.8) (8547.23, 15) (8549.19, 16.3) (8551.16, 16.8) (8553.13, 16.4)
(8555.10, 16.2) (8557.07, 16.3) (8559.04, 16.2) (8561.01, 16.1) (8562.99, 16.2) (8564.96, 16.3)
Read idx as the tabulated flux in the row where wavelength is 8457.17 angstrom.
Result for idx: 16.4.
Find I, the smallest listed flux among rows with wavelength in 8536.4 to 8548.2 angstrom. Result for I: 13.4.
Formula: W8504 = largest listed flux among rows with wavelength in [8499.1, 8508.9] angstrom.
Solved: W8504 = 17.2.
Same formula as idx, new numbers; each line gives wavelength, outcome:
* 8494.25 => 16.4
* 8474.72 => 16.6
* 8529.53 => 15.8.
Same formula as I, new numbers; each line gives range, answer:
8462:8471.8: 16.9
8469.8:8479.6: 16.1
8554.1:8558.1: 16.2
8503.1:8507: 16.6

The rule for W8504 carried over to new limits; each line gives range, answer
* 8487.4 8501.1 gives 16.5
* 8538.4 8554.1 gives 16.8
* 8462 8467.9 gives 18.3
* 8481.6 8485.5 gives 16.7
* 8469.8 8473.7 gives 16.9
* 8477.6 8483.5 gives 16.4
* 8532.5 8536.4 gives 15.9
